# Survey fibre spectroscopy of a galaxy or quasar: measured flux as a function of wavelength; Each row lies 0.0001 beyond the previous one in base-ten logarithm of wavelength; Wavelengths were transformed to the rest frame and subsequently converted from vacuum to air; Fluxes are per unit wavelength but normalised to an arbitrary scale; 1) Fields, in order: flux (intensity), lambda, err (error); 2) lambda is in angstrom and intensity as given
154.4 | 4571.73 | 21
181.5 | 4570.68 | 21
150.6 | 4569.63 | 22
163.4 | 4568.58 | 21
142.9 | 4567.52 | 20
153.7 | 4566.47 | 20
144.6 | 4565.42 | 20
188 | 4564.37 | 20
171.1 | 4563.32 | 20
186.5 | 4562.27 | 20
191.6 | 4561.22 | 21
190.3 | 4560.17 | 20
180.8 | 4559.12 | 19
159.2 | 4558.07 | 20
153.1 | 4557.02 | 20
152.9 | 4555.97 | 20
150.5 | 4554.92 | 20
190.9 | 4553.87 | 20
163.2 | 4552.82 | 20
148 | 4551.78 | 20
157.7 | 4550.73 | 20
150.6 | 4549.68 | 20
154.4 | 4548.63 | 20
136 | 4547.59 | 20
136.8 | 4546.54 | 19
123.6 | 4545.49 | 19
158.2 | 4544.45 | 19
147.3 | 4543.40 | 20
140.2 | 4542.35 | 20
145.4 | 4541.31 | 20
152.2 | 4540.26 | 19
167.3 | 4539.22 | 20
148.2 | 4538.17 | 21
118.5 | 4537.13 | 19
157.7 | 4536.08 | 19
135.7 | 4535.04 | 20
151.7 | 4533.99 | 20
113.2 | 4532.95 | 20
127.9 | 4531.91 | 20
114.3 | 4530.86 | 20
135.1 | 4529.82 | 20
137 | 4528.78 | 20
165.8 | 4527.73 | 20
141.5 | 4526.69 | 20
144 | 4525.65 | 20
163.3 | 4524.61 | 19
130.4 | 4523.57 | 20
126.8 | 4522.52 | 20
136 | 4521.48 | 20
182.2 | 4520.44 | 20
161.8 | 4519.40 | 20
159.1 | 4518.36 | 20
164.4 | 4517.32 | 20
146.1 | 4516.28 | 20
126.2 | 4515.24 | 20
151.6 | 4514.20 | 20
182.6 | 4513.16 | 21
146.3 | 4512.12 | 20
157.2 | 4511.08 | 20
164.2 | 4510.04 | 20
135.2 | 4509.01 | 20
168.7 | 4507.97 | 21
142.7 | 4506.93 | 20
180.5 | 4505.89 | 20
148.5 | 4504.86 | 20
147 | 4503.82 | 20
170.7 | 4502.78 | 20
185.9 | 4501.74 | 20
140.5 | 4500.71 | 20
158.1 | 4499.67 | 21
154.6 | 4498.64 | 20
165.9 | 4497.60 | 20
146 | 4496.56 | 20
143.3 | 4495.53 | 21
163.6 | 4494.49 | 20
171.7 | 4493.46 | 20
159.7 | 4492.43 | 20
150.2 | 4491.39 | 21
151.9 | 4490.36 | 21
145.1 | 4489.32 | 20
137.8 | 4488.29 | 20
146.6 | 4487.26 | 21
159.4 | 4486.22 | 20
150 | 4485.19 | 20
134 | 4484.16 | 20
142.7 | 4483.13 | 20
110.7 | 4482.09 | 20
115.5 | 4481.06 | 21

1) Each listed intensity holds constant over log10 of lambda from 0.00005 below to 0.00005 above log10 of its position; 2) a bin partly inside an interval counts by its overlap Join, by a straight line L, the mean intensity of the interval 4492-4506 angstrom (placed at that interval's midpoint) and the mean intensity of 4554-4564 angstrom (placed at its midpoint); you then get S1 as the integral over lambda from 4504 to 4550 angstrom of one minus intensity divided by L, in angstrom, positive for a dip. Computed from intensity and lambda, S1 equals 4.9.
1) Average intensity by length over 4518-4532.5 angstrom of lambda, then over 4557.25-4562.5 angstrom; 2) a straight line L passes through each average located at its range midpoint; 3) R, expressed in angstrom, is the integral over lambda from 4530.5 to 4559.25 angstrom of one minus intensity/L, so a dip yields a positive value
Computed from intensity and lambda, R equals 3.0 angstrom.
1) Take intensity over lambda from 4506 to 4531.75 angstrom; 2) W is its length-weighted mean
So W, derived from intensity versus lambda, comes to 149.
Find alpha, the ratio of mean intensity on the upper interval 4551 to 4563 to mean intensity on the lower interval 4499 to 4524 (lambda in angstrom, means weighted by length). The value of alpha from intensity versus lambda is 1.1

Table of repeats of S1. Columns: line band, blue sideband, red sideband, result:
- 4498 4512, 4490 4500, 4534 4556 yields -0.2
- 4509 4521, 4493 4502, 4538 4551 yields -0.3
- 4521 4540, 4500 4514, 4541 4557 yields 1.8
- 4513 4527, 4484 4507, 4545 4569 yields 0.6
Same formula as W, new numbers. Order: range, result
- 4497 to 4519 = 157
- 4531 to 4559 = 148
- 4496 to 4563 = 153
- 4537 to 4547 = 145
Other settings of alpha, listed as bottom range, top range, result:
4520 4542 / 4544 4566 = 1.13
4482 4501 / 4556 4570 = 1.11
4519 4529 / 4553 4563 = 1.16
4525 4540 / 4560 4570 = 1.20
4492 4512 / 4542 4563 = 1.01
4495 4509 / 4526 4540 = 0.89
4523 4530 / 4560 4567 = 1.20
